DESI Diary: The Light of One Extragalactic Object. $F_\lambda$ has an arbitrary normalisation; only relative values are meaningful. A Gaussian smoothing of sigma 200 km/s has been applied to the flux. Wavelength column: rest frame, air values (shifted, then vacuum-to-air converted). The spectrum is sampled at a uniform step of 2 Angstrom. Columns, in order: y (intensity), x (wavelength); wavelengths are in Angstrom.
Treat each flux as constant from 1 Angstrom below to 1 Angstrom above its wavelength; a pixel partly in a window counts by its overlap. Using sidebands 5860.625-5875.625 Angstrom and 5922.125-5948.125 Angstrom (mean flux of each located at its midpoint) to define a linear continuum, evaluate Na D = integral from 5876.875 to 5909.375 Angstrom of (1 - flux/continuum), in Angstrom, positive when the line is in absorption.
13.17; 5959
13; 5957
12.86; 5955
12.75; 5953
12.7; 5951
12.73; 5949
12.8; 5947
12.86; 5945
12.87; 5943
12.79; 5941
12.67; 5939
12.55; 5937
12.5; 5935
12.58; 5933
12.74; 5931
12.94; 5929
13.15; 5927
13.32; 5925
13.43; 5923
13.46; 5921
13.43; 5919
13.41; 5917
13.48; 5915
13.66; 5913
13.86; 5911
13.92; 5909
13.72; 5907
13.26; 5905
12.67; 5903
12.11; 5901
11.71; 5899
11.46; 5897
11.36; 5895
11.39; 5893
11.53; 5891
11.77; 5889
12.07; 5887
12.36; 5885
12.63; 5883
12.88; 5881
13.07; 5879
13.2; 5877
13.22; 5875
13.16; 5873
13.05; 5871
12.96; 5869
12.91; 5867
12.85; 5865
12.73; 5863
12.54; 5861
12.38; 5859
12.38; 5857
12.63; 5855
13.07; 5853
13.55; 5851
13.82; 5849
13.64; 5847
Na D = 1.4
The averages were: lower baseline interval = 12.9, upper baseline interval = 12.9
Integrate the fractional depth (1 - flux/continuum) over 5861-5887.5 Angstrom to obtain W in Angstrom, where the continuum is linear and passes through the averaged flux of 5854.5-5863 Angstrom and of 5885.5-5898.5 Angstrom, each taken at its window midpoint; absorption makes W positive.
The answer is -1.7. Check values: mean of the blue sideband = 12.5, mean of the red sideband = 11.6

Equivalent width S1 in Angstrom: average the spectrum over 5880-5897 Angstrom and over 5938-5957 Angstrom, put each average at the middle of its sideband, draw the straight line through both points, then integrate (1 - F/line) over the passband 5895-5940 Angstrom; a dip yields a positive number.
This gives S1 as -2.16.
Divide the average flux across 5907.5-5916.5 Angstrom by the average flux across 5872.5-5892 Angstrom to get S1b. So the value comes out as 1.1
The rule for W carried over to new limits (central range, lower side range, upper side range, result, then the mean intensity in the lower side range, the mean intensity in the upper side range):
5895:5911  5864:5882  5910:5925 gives 0.8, 13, 13.5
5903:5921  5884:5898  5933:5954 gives -2.1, 11.7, 12.7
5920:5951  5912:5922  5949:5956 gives 0.5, 13.5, 12.8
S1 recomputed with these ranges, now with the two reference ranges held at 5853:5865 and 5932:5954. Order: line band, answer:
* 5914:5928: -0.77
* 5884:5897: 0.94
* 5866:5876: -0.35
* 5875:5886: -0.20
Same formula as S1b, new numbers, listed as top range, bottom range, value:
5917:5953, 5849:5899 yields 1.03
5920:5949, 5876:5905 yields 1.06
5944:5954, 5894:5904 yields 1.08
